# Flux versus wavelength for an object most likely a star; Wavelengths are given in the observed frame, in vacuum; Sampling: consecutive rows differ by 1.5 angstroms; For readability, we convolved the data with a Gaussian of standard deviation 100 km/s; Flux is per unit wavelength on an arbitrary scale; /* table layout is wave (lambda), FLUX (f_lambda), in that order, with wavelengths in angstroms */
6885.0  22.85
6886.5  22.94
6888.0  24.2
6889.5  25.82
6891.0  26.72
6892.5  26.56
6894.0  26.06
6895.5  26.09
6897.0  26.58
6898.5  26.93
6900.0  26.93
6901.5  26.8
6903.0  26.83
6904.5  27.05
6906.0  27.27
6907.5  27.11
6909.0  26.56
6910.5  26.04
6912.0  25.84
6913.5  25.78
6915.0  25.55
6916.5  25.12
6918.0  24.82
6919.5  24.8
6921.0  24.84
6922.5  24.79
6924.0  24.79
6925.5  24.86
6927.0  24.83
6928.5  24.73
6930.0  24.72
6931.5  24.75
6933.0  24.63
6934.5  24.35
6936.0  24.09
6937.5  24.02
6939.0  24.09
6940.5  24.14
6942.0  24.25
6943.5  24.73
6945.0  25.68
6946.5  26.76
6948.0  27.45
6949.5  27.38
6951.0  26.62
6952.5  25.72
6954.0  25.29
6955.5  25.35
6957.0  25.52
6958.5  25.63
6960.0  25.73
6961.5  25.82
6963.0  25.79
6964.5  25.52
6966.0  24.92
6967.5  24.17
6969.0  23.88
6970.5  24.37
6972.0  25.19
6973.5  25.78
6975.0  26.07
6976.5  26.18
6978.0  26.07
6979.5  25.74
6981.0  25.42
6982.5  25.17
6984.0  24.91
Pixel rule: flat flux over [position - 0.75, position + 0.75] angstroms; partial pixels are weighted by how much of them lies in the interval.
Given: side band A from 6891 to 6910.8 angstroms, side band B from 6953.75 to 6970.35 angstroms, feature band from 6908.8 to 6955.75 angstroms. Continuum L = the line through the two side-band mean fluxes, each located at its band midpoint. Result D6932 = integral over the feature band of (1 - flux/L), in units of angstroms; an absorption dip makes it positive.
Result 1.3 angstroms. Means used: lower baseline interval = 26.7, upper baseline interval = 25.2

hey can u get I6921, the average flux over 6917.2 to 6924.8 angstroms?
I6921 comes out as 24.8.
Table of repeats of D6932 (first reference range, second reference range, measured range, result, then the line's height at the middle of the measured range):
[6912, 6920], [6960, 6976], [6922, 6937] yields 0.4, 25.3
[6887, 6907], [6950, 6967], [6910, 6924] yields 0.5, 26.2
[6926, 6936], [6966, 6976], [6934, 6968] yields -0.8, 24.8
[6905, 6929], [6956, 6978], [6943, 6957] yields -0.4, 25.4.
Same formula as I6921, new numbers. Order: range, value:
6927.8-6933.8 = 24.7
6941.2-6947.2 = 25.3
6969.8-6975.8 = 25.4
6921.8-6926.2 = 24.8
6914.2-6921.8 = 25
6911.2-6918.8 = 25.4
